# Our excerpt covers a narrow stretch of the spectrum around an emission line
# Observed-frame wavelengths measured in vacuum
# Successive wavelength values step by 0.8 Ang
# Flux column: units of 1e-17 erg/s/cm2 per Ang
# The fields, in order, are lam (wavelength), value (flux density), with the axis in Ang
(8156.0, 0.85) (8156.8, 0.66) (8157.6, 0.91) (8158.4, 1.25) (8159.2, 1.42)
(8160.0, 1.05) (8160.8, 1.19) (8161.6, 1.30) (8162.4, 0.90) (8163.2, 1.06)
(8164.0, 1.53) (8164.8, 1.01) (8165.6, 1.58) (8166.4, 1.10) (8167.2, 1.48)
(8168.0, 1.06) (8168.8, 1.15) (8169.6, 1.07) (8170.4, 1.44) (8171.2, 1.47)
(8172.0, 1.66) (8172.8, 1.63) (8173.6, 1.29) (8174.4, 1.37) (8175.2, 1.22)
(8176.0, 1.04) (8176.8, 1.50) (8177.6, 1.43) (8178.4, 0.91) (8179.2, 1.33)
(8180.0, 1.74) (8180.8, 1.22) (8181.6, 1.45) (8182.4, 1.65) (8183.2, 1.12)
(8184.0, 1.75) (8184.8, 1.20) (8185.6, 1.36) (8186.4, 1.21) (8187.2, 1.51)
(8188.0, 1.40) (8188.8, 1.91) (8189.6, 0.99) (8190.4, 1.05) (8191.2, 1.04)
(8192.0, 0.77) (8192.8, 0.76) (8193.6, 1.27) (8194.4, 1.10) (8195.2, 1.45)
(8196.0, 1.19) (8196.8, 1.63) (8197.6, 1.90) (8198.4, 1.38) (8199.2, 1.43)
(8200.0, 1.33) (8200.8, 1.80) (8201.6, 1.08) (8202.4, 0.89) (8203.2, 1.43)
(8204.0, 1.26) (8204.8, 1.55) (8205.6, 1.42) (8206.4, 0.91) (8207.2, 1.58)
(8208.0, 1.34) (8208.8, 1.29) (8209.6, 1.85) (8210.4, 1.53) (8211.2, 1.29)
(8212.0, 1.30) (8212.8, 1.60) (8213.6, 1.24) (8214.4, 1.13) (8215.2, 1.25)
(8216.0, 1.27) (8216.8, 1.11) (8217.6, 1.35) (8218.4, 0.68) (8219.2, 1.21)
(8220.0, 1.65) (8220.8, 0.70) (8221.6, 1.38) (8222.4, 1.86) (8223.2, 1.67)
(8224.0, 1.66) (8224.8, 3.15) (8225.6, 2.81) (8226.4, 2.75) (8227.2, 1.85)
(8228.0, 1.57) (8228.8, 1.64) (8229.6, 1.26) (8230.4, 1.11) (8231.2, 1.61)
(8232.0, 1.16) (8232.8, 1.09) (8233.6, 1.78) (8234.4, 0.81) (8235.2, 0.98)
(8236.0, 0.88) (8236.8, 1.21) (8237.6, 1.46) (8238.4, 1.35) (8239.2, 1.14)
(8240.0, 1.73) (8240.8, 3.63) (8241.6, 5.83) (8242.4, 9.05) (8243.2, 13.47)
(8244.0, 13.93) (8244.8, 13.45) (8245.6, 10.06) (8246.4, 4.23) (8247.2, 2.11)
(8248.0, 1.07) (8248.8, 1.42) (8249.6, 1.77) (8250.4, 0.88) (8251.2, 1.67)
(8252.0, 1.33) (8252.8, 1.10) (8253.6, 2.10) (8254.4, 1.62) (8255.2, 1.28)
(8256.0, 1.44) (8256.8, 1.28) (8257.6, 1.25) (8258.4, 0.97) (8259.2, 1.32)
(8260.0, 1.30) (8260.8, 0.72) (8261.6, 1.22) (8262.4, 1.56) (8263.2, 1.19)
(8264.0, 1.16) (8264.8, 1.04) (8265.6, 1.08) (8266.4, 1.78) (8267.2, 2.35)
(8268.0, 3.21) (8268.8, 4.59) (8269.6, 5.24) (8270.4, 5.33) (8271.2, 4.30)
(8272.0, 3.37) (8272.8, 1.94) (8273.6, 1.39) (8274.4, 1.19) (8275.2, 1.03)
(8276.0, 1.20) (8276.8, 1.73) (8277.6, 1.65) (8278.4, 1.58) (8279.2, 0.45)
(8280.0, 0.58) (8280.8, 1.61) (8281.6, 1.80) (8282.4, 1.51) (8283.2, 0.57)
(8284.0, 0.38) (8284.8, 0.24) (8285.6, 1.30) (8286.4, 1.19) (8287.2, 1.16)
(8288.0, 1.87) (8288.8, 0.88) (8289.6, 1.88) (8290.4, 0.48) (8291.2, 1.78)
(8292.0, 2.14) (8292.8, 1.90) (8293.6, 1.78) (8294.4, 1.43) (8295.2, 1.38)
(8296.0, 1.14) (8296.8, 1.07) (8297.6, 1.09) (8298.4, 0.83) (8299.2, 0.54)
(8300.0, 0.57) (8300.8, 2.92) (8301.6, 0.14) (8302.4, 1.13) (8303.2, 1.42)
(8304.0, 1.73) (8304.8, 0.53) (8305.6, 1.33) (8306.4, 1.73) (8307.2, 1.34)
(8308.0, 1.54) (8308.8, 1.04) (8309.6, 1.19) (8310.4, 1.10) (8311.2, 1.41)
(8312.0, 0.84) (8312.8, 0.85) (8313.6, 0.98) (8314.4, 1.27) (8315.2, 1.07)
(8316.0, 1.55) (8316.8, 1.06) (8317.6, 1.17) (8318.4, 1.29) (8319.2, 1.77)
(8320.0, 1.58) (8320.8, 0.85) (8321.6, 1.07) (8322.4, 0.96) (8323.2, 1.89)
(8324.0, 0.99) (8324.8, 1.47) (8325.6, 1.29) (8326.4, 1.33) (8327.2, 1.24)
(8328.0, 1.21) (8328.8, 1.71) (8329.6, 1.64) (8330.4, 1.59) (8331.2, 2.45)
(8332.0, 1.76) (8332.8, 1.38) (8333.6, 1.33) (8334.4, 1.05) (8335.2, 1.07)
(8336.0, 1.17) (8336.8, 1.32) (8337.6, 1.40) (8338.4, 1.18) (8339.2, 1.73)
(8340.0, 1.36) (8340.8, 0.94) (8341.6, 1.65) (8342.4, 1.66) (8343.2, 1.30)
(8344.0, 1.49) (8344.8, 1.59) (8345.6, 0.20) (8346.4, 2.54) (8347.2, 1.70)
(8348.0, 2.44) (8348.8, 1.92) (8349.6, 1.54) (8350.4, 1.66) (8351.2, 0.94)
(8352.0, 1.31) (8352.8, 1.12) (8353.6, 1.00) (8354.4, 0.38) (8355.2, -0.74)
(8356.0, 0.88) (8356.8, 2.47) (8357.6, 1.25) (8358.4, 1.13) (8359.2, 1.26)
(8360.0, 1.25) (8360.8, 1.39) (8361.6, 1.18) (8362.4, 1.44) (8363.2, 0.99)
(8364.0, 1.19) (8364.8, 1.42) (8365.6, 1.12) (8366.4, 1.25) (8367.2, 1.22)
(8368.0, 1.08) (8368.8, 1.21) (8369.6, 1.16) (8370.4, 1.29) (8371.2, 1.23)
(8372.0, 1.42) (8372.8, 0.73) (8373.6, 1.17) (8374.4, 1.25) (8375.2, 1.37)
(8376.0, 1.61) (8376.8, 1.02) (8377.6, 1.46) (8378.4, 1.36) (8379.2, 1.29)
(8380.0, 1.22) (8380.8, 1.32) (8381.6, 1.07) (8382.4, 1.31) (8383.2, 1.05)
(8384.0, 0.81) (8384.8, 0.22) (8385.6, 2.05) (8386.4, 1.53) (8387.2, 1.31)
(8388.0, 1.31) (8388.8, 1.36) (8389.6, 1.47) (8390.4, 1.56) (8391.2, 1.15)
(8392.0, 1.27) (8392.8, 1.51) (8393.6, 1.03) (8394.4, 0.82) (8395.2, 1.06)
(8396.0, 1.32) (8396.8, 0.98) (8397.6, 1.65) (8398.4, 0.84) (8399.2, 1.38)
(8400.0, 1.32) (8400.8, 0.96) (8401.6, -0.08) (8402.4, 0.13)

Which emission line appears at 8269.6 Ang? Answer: [N II]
